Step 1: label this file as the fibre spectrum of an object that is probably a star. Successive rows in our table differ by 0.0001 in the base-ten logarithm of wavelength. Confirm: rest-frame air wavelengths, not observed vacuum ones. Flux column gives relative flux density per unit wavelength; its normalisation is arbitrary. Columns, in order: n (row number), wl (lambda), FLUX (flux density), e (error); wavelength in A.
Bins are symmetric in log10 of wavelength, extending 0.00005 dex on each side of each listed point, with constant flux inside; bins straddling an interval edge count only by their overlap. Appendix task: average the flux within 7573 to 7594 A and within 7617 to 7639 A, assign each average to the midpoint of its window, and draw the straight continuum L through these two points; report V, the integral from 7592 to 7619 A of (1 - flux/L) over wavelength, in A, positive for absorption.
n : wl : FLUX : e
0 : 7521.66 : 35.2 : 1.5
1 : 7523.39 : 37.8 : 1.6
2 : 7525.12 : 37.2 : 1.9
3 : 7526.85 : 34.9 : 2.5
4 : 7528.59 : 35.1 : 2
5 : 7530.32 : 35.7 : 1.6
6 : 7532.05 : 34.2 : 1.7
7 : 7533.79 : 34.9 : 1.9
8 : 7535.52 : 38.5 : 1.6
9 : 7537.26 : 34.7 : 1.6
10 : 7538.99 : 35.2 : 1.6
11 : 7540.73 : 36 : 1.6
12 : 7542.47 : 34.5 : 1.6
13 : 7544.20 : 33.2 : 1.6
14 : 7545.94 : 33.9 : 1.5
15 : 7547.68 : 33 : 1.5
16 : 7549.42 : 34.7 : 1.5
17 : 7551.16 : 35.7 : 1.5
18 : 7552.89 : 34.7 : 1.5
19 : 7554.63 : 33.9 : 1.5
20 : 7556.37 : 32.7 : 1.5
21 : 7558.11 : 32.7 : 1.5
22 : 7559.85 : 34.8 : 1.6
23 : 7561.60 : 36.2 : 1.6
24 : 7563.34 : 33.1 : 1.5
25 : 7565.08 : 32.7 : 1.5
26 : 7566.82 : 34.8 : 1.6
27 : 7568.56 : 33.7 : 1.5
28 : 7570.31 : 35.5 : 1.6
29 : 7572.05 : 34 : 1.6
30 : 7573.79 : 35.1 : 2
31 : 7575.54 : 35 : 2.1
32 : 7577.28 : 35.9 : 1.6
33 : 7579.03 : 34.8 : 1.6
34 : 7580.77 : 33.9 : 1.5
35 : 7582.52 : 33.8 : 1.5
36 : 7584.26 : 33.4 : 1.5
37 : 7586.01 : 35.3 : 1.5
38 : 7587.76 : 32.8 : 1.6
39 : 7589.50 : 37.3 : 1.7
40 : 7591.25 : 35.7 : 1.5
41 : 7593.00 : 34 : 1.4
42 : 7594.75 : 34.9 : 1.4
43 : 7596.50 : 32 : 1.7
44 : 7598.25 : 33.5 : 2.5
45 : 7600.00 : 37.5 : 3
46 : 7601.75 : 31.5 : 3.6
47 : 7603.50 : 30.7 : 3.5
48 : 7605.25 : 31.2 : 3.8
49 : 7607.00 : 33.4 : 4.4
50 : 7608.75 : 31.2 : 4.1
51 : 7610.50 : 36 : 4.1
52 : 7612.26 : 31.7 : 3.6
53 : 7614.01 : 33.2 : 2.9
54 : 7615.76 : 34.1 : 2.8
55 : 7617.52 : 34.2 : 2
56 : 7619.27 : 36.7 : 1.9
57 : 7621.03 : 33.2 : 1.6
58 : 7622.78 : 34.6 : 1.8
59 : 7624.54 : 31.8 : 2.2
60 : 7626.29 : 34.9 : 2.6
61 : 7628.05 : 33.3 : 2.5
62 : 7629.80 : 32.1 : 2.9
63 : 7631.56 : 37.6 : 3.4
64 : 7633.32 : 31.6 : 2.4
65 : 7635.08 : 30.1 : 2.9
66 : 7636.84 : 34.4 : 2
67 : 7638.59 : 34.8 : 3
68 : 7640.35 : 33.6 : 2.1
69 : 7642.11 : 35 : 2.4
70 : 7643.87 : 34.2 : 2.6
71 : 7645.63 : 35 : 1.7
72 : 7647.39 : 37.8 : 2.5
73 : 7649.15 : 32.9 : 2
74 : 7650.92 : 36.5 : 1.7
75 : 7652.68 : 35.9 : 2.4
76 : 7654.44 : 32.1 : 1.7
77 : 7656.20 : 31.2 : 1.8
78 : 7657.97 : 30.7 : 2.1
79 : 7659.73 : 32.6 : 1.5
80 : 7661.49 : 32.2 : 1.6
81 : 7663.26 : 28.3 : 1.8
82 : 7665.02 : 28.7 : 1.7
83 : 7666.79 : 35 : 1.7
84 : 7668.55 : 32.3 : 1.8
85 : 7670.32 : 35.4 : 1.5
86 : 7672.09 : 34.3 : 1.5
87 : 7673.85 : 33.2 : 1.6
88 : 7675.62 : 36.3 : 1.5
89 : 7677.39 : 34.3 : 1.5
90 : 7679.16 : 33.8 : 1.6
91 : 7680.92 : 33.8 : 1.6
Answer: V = 0.7 A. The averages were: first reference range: 34.7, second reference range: 33.8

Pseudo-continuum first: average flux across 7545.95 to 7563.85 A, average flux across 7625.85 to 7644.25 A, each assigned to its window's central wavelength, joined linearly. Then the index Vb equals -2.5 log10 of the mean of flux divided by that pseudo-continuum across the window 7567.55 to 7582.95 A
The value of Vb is -0.02 mag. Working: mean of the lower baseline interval 34.1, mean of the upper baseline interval 33.7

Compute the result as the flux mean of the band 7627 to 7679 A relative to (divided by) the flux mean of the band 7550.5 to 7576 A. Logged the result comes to 1.0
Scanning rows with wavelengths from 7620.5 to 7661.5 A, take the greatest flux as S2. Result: 37.8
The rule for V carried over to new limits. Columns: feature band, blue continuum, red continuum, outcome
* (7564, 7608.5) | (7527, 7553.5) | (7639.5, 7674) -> 0.3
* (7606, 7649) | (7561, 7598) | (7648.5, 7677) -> -0.4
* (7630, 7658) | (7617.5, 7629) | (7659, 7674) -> -0.6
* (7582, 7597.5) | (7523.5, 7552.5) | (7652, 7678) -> -0.1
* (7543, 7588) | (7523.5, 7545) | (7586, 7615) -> 0.4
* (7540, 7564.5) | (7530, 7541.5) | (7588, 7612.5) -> 0.6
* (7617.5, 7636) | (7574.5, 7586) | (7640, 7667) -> 0.0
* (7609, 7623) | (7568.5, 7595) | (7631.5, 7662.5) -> 0.0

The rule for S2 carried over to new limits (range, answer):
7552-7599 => 37.3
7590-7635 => 37.6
